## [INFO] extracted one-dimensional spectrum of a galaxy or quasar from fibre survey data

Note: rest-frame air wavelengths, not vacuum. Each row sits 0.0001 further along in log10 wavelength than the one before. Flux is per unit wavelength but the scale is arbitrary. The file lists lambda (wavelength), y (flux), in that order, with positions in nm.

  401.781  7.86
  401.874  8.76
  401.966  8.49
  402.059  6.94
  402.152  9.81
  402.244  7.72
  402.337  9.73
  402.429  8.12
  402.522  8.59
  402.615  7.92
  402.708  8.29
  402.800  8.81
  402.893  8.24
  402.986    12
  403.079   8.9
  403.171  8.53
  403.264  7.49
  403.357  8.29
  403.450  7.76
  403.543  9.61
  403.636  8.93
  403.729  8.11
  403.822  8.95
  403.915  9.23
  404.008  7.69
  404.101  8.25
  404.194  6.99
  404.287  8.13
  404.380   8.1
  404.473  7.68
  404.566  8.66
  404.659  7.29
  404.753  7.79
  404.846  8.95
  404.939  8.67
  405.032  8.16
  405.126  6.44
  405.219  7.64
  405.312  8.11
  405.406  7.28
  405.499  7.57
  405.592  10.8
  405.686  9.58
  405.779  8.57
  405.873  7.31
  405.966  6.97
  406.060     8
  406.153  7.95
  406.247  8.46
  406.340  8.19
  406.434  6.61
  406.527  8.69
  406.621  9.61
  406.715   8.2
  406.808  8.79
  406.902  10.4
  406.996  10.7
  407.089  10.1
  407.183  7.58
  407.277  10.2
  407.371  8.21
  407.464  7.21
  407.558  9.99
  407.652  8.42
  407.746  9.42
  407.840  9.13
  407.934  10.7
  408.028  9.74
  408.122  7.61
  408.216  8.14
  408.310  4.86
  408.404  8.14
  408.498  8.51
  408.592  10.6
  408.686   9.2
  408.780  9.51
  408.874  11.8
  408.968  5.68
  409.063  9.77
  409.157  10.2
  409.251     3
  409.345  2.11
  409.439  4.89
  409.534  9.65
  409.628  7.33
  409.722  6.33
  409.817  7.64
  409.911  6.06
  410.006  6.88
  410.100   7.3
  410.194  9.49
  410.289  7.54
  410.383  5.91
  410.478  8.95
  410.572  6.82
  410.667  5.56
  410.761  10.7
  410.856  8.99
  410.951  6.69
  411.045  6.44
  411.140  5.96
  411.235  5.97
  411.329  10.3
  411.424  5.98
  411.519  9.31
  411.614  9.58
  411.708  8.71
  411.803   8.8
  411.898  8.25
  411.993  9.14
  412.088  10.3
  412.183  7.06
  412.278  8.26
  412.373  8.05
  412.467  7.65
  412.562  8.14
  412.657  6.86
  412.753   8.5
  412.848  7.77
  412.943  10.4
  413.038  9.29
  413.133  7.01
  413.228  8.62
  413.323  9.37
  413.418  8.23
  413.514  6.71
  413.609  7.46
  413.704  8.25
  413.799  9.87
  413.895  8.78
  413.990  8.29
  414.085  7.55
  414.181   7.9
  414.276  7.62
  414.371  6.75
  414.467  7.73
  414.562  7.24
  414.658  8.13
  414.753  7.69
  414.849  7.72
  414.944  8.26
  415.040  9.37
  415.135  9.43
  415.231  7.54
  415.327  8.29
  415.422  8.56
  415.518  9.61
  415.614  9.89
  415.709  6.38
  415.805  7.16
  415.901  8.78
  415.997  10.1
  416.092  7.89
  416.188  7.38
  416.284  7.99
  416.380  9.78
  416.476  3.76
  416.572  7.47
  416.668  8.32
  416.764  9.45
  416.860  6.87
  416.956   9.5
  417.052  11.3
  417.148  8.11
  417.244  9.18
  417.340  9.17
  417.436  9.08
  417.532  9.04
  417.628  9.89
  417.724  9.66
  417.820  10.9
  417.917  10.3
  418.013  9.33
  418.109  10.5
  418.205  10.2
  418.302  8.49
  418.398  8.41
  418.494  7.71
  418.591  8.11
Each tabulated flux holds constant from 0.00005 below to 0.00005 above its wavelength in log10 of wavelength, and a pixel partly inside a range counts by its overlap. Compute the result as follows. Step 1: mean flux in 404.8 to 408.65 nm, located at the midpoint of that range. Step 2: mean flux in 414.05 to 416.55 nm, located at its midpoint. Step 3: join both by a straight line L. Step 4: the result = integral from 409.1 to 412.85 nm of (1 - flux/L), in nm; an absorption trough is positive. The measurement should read 0.31 nm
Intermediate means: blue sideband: 8.54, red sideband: 8.01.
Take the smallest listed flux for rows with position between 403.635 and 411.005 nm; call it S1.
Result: 2.11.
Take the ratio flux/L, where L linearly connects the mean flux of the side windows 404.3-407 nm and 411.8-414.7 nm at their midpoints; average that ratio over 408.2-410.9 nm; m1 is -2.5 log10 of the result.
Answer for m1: 0.08 mag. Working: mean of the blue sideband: 8.28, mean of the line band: 7.63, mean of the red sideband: 8.18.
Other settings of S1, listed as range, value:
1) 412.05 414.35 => 6.71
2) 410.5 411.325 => 5.56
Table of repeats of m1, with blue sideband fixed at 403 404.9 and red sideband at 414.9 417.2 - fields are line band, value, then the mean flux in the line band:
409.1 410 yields 0.286 mag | 6.42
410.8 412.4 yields 0.033 mag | 8.12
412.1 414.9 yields 0.041 mag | 8.06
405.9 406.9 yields 0.014 mag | 8.23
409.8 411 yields 0.106 mag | 7.58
